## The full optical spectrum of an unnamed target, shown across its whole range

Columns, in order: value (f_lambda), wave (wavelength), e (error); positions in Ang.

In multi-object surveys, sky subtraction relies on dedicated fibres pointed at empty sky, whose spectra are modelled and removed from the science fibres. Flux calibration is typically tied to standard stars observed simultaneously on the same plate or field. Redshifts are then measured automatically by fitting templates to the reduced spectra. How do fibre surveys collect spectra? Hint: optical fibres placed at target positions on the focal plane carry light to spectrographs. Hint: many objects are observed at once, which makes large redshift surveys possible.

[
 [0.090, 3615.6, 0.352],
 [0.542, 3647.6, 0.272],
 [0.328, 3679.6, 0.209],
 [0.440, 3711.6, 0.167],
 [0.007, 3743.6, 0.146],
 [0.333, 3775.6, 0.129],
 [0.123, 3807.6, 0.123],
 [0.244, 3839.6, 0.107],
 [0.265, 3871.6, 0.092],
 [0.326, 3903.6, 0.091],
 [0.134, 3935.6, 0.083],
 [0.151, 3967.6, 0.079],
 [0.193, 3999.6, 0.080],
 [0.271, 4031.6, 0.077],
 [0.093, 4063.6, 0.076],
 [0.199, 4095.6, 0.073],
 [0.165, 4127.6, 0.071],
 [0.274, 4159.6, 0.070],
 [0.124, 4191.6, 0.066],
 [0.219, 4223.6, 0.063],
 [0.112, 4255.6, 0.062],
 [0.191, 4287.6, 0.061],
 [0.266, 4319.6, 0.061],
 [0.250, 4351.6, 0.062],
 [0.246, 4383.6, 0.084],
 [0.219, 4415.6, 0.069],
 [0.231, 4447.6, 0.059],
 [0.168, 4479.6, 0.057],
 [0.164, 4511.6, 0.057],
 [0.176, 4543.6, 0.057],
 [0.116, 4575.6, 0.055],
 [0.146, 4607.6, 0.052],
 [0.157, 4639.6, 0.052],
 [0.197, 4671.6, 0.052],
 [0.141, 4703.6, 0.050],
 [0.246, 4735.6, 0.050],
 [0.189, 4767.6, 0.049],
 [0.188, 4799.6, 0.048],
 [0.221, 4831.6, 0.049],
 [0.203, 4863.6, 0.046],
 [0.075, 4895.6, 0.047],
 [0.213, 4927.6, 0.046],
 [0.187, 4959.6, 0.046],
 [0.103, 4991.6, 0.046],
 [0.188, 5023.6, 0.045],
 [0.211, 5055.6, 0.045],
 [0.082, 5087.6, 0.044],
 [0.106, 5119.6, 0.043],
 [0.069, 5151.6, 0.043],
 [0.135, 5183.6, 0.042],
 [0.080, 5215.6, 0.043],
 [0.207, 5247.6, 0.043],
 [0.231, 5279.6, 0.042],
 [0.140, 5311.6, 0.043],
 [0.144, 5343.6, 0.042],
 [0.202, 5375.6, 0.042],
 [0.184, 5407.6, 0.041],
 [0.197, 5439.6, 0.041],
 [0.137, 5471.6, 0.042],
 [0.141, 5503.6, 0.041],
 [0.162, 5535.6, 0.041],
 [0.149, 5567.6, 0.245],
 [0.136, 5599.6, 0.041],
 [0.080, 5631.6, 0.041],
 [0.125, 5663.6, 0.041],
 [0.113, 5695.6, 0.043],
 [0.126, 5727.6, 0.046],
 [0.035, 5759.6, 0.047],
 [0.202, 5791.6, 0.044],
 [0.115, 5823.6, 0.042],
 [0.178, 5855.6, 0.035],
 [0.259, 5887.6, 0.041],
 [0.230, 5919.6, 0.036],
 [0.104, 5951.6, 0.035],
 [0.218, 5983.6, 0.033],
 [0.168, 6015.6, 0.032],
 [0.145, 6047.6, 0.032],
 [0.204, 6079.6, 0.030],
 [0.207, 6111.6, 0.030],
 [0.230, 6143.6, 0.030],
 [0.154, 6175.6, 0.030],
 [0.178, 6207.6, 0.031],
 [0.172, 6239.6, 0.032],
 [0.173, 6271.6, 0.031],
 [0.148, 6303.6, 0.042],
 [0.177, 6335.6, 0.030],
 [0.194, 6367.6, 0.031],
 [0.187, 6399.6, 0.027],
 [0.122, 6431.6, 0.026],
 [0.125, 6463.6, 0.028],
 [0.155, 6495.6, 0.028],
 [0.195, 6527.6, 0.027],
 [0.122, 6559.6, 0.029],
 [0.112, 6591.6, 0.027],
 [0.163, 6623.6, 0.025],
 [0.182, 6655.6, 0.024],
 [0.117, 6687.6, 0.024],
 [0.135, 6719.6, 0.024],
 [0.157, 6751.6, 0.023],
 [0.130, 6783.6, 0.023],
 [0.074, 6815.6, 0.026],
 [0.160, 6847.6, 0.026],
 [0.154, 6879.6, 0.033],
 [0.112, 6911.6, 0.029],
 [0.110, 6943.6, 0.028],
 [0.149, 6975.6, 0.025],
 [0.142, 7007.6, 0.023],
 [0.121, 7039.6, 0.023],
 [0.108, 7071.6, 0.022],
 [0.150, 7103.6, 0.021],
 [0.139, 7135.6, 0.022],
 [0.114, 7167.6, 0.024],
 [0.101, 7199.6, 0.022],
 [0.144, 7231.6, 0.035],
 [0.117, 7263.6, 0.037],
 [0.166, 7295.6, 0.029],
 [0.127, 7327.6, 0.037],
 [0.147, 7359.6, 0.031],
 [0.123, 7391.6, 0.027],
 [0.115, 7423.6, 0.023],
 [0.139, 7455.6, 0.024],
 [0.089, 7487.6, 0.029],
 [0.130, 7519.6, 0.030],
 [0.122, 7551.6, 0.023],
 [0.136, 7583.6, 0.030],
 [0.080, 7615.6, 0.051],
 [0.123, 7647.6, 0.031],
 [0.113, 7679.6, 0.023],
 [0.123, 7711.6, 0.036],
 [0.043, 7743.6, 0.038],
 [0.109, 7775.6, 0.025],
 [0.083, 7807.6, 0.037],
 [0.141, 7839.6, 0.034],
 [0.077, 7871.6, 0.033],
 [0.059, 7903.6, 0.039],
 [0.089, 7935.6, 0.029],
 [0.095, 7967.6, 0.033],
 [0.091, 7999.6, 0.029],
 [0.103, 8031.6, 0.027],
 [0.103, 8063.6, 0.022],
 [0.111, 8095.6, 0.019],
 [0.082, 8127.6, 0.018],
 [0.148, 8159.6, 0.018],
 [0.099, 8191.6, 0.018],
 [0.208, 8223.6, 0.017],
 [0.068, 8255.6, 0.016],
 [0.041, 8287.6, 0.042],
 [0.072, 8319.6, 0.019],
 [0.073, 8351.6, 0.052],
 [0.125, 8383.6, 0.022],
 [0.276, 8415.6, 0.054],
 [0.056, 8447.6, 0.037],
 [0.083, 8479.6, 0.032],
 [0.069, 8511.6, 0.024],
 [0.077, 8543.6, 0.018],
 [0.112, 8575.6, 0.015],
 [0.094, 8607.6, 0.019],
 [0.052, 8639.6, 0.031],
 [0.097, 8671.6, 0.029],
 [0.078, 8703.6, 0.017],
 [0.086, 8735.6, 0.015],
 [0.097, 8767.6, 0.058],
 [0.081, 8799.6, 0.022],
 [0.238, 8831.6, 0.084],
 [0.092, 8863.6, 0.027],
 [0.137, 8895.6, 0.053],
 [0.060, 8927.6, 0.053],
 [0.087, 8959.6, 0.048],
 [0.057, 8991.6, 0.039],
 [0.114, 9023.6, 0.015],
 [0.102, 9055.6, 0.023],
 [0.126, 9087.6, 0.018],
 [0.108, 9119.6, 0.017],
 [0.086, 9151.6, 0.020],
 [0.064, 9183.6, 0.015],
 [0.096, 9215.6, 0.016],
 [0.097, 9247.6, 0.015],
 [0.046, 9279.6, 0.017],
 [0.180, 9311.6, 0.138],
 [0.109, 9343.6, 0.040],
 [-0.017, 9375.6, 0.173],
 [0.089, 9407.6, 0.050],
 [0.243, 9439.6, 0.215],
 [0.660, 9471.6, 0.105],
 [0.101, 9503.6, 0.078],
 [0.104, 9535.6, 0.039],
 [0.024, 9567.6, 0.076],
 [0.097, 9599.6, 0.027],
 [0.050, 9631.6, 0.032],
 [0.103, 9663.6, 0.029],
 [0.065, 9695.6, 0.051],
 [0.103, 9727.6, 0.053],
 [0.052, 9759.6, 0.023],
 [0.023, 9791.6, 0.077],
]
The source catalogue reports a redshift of 1.54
